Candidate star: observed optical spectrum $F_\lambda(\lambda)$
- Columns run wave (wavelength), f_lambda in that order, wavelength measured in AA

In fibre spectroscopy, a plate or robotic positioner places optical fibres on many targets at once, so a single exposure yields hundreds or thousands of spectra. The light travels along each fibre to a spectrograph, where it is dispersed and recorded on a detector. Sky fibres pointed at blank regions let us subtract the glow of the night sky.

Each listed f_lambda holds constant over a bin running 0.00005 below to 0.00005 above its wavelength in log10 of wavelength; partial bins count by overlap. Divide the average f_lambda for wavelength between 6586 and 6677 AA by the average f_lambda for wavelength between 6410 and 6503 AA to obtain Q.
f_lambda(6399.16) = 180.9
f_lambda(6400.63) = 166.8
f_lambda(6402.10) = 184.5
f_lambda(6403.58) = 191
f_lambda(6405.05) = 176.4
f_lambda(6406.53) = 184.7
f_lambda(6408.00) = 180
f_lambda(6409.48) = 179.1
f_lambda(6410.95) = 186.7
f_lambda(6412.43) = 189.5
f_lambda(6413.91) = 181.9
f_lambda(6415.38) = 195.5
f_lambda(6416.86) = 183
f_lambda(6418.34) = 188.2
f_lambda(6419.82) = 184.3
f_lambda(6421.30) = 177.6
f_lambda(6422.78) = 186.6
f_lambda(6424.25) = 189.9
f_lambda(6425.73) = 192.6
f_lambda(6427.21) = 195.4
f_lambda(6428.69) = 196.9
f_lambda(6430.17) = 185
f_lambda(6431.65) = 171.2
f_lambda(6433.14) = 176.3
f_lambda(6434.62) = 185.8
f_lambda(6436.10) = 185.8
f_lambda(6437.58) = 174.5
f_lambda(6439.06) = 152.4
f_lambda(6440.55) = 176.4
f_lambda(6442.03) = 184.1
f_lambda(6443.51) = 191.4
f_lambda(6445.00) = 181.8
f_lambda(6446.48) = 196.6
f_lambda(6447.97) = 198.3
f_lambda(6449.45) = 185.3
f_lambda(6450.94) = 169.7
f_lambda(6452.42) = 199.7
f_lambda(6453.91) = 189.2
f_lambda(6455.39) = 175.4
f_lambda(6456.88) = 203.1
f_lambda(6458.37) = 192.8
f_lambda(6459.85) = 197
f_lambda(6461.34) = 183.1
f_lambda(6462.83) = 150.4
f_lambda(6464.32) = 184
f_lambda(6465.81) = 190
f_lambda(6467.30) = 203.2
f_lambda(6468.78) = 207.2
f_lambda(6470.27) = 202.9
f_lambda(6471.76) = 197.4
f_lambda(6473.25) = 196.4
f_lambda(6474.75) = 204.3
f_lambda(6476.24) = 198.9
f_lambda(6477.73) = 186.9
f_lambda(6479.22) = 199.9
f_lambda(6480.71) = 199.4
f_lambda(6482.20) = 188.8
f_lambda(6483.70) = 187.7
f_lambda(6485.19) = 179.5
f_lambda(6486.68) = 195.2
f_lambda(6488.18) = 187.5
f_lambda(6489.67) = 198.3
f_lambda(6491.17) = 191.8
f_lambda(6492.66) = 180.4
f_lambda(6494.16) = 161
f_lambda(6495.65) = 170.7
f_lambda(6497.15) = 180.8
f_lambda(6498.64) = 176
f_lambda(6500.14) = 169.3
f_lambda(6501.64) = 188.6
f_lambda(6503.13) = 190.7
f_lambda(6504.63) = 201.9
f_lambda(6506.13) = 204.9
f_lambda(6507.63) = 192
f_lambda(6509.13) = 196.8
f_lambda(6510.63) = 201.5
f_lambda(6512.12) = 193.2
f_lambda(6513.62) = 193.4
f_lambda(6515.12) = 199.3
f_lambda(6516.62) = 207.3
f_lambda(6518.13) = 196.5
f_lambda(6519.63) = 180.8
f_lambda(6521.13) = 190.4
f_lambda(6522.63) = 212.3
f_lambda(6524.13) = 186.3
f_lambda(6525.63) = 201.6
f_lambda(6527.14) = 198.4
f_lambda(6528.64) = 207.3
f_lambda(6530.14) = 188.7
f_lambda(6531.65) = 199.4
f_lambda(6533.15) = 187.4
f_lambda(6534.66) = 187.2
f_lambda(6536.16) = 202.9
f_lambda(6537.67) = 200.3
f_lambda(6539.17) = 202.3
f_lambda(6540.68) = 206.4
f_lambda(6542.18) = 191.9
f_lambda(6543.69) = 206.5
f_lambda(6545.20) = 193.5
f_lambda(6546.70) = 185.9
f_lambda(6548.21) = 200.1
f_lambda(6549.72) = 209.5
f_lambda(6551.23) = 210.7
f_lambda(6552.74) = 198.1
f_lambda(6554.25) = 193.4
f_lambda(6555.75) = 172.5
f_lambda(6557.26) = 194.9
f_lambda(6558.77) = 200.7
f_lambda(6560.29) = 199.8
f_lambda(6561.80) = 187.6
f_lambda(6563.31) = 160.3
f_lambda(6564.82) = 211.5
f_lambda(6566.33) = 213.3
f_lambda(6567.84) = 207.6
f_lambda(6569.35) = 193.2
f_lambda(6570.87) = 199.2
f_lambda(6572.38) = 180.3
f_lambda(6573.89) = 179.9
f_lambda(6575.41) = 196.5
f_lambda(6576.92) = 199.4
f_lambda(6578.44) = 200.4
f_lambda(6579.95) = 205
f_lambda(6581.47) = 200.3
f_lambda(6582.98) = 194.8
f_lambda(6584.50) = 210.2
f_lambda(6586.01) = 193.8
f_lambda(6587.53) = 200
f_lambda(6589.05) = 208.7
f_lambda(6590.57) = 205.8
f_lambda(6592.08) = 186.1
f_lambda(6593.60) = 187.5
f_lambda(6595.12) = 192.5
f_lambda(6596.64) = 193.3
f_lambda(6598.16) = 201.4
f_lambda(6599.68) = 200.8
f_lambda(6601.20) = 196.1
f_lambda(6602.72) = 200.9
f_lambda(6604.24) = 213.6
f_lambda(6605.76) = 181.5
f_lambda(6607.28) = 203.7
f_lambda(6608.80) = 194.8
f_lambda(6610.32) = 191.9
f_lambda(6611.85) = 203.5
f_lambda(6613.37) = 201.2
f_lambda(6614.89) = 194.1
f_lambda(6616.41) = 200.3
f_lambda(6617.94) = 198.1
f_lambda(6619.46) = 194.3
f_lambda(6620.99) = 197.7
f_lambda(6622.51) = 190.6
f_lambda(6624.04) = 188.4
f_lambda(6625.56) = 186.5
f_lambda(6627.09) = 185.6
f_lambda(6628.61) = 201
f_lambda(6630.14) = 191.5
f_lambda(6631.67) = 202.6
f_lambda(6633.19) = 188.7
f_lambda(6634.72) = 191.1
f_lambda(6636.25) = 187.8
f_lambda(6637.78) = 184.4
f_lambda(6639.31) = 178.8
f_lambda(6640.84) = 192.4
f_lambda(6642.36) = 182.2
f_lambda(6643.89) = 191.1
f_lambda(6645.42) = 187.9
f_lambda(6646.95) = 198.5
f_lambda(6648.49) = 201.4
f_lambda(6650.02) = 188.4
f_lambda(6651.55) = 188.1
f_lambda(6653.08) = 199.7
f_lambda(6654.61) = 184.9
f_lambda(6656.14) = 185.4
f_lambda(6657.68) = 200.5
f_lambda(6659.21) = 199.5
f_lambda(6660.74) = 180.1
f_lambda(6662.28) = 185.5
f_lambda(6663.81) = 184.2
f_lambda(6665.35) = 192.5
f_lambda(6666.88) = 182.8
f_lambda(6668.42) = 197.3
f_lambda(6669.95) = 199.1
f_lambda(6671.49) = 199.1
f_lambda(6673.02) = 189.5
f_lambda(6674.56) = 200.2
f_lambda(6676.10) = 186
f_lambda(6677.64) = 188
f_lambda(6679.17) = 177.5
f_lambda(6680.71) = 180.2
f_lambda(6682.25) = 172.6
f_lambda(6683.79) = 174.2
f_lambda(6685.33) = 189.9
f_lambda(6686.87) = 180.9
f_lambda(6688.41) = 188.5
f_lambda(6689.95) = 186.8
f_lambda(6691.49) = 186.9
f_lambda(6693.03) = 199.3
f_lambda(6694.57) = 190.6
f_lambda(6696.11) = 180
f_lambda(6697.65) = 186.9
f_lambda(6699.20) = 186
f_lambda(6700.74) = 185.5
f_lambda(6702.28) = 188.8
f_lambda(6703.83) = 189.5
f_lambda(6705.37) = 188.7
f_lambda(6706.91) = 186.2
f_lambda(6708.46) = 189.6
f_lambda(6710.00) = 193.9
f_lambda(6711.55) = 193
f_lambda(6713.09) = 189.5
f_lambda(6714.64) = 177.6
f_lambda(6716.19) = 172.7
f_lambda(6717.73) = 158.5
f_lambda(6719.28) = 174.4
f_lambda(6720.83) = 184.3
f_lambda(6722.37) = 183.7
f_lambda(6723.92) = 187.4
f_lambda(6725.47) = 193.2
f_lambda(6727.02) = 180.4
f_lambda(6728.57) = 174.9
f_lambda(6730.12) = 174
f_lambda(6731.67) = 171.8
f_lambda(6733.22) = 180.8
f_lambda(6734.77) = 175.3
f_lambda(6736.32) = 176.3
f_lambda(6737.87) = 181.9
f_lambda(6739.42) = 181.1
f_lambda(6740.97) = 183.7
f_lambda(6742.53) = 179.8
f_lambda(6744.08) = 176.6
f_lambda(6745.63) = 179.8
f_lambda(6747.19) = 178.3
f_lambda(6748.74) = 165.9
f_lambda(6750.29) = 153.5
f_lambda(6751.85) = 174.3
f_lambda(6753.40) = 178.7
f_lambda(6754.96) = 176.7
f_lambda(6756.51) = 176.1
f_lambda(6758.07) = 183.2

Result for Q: 1.04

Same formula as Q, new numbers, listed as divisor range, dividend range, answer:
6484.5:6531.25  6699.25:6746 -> 0.95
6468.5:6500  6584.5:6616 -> 1.05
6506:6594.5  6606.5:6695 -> 0.97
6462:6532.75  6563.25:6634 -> 1.03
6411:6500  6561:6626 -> 1.05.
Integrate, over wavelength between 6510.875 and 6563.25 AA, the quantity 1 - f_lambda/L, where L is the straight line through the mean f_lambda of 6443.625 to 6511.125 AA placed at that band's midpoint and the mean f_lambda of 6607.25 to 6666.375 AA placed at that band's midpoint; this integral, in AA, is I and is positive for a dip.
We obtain -1.6 AA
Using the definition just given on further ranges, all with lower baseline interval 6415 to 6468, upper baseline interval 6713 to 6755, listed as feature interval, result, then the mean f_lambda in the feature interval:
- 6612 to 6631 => -1.50 AA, 194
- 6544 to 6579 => -2.57 AA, 195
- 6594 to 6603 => -0.80 AA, 197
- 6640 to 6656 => -1.04 AA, 191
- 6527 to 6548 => -1.67 AA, 197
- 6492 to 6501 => 0.52 AA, 173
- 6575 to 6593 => -1.86 AA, 200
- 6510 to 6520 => -0.73 AA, 197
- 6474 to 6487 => -0.65 AA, 193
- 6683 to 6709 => -1.28 AA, 187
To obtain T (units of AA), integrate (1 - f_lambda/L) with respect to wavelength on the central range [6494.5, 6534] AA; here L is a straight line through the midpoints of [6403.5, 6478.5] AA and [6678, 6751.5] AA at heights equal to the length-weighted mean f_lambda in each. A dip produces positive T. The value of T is -1.5 AA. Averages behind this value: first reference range 187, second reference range 181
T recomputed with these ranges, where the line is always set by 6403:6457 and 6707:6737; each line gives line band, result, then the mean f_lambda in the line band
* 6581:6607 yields -2.2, 198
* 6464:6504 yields -1.2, 190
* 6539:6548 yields -0.7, 198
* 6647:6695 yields -2.0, 189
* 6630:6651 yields -1.0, 190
